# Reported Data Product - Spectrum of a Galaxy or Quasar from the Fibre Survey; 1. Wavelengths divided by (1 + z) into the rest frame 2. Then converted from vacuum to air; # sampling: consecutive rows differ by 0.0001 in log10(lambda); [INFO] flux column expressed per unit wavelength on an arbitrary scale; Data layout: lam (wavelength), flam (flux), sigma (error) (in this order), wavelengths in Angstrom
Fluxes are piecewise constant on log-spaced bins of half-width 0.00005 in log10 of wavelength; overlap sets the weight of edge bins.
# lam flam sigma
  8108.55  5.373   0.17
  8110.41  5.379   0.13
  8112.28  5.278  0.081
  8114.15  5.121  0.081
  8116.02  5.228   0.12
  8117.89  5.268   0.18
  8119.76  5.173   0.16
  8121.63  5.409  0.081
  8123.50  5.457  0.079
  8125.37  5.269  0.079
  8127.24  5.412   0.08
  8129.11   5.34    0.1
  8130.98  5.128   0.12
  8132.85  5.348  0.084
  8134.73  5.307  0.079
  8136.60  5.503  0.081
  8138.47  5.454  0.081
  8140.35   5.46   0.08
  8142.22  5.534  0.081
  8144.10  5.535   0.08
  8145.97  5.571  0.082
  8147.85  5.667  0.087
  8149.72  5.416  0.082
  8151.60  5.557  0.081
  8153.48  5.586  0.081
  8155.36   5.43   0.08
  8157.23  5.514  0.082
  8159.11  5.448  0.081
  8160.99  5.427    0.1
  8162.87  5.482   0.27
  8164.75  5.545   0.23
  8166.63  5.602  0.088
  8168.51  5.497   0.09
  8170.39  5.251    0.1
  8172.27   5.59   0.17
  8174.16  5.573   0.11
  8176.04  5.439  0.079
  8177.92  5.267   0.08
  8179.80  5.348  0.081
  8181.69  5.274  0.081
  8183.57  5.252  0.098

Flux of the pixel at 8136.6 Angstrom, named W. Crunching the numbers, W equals 5.503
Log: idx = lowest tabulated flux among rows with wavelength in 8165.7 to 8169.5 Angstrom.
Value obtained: 5.497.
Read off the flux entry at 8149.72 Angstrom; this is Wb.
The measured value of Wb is 5.416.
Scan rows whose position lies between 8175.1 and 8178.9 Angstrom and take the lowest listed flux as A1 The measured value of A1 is 5.267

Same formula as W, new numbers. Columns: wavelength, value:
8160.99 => 5.427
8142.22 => 5.534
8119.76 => 5.173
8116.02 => 5.228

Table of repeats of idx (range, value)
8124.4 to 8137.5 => 5.128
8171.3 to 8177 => 5.439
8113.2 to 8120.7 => 5.121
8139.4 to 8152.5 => 5.416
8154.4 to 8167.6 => 5.427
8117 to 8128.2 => 5.173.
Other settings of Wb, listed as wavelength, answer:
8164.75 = 5.545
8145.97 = 5.571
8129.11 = 5.34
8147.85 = 5.667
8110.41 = 5.379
